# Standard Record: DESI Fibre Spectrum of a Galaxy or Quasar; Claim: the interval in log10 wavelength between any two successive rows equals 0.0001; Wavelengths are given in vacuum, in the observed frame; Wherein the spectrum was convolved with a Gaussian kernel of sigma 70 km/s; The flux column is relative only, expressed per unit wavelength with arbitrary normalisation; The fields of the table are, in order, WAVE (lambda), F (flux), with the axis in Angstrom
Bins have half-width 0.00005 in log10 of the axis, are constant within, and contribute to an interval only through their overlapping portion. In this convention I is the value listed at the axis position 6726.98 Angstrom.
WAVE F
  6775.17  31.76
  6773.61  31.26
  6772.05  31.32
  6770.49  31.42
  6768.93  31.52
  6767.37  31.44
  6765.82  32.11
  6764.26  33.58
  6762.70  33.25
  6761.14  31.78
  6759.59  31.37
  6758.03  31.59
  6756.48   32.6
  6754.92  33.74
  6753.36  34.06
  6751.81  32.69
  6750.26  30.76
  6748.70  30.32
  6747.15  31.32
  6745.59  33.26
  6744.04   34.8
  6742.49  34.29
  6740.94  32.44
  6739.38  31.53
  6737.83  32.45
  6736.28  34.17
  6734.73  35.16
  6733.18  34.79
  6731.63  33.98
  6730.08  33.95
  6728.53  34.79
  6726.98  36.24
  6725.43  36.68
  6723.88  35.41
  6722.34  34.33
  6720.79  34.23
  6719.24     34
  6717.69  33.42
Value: 36.24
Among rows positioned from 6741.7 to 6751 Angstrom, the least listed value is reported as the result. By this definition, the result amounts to 30.32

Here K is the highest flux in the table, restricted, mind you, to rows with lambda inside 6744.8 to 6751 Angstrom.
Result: 33.26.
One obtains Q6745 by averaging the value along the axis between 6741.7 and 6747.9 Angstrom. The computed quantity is 33.4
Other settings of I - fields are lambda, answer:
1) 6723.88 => 35.41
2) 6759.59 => 31.37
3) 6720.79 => 34.23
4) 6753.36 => 34.06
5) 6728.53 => 34.79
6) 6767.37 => 31.44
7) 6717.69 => 33.42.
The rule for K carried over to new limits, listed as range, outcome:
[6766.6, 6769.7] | 31.52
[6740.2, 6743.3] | 34.29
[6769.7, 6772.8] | 31.42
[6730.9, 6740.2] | 35.16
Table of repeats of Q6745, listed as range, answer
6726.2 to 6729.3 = 35.5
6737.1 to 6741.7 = 32.1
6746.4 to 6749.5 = 30.8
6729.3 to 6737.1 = 34.4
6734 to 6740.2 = 33.3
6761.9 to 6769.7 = 32.4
